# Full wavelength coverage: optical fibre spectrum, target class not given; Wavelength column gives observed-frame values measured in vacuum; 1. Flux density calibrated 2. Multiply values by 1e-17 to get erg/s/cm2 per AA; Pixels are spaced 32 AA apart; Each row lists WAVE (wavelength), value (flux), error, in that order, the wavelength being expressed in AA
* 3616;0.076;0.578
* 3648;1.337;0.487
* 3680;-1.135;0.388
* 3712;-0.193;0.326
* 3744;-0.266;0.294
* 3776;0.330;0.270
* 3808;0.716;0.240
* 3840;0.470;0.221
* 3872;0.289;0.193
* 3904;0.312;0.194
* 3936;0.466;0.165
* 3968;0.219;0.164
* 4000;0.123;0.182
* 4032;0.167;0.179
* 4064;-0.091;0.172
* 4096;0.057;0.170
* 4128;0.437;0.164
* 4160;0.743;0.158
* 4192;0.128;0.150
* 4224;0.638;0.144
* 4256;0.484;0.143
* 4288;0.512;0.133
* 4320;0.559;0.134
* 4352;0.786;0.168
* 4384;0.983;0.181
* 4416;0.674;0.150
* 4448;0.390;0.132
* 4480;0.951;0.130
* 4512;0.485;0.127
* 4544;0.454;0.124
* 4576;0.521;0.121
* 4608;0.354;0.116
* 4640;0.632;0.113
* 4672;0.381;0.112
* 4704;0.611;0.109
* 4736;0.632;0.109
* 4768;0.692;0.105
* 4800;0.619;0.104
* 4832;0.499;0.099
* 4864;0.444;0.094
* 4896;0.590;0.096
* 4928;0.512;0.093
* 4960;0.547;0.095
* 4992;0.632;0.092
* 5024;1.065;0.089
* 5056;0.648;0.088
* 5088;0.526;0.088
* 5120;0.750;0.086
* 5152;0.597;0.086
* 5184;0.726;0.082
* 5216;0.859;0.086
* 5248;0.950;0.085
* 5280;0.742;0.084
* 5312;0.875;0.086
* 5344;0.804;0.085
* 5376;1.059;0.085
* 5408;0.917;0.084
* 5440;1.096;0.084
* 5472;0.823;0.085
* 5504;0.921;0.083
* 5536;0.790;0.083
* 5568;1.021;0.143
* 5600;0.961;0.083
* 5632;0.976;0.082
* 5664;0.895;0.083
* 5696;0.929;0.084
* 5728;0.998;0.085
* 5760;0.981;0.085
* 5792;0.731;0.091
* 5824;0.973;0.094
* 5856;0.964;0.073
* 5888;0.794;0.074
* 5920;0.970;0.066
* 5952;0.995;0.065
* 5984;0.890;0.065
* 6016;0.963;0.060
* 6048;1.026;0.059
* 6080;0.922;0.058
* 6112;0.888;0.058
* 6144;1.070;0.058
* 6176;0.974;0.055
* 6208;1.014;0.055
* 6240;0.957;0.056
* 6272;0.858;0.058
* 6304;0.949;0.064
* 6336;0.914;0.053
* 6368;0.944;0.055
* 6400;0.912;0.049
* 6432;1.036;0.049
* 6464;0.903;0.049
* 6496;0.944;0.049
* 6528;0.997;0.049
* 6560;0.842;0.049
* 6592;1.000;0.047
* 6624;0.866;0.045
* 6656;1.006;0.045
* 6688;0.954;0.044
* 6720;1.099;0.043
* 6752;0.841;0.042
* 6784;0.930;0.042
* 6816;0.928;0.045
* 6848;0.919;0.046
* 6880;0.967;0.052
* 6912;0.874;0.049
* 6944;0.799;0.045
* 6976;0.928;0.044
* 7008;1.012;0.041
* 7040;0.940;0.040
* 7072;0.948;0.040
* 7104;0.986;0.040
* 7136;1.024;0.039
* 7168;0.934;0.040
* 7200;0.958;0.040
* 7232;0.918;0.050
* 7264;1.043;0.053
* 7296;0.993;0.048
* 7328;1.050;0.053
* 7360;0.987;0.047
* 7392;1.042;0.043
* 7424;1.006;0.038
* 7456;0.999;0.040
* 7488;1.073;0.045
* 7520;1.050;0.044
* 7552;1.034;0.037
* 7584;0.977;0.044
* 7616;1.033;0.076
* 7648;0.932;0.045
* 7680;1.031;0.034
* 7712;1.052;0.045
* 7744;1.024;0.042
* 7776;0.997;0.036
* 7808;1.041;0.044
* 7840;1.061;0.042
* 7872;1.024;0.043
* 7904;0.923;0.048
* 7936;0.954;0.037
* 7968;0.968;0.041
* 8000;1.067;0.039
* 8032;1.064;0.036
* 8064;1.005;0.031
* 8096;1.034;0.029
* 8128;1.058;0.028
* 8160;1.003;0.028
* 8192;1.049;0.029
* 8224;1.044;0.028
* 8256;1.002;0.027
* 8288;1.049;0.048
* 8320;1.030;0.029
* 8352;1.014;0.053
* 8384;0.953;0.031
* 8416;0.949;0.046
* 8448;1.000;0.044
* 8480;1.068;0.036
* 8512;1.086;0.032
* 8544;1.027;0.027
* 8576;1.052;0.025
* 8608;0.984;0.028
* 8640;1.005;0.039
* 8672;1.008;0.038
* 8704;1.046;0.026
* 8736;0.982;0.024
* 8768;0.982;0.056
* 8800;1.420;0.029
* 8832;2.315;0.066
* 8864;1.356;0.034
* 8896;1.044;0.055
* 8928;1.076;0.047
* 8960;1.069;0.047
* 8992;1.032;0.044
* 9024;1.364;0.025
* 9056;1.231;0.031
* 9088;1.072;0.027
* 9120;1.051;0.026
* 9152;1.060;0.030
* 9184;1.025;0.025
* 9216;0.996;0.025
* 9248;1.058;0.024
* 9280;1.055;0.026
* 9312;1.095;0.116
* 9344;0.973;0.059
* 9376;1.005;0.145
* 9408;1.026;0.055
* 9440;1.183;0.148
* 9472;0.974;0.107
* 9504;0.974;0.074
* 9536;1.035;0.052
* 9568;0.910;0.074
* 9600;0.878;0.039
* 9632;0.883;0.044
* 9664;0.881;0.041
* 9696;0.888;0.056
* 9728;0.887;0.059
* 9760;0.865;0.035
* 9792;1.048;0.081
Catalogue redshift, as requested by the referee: 0.34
